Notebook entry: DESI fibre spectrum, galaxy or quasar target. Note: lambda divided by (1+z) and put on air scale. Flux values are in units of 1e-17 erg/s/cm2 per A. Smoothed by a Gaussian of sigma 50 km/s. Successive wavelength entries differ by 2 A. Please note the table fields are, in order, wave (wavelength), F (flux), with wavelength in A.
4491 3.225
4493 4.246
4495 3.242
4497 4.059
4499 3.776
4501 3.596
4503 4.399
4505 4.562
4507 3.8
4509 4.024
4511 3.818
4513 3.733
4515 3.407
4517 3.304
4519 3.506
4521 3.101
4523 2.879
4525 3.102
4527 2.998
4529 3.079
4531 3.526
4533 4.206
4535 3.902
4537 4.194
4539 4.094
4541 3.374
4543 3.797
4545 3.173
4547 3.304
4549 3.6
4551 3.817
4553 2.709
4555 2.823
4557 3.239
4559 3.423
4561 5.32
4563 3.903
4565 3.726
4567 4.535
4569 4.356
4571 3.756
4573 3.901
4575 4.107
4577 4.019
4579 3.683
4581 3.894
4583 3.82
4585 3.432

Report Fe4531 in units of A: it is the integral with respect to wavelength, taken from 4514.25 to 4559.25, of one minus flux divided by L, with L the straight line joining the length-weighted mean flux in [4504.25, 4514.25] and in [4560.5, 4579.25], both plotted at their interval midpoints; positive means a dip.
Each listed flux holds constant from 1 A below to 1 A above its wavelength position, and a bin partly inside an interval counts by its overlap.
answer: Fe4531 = 6.9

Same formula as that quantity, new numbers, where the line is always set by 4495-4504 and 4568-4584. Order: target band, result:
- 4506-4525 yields 2.0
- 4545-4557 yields 2.1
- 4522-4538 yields 1.7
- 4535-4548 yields 0.8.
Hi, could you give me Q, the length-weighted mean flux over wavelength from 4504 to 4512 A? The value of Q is 4.05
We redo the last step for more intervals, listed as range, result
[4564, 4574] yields 4.05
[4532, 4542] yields 3.95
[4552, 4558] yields 2.92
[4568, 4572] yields 4.06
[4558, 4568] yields 4.18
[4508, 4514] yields 3.86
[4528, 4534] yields 3.6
